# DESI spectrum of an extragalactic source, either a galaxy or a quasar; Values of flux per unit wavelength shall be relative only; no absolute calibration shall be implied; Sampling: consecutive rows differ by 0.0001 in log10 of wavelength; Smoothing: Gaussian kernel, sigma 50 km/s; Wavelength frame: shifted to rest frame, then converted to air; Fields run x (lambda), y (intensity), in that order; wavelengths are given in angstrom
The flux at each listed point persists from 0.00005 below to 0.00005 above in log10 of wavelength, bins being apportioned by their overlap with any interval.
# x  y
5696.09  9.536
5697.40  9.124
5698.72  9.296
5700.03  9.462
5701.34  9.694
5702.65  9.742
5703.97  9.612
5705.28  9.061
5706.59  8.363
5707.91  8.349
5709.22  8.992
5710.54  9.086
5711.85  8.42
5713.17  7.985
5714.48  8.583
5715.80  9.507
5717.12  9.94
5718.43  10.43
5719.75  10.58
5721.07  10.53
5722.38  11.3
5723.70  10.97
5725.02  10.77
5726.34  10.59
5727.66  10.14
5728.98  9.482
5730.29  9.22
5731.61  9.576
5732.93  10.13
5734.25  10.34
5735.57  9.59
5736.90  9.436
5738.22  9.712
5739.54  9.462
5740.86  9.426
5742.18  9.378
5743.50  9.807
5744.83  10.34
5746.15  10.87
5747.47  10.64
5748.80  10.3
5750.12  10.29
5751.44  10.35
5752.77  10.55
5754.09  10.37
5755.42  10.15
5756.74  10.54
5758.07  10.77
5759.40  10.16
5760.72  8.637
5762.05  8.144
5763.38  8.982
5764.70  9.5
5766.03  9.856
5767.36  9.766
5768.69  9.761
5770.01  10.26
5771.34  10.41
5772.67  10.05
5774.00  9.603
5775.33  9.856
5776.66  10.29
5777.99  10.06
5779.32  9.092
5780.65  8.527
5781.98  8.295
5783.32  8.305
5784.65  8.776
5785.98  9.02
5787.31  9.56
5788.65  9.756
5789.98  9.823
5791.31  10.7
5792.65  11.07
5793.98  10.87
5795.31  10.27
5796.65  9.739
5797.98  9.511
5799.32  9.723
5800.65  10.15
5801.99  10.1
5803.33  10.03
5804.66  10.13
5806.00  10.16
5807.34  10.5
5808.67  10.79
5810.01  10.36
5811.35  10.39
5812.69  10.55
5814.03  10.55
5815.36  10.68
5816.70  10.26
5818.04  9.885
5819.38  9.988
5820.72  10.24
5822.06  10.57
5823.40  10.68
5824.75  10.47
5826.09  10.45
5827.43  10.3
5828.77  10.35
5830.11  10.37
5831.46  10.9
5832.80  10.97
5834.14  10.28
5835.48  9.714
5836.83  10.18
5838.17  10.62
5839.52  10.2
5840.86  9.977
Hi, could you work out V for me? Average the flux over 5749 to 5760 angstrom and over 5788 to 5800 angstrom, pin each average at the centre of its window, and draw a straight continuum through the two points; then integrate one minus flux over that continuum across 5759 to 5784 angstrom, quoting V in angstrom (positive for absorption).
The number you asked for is 2.1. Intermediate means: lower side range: 10.4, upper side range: 10.2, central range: 9.44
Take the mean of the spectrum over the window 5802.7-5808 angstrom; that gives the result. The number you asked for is 10.2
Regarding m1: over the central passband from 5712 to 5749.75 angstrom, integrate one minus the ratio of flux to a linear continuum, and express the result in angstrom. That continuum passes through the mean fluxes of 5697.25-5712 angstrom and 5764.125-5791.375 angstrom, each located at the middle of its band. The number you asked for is -2.7 angstrom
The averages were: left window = 9.12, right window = 9.56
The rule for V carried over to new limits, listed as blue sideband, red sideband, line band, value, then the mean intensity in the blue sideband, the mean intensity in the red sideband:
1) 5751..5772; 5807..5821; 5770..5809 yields 1.2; 9.88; 10.4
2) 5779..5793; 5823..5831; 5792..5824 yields -1.3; 9.32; 10.4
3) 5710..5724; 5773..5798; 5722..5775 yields -1.6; 9.74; 9.65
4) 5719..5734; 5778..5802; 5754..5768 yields 0.3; 10.3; 9.63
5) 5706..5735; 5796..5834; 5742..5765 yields -0.2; 9.7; 10.3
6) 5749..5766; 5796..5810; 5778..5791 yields 1.2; 9.88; 10.1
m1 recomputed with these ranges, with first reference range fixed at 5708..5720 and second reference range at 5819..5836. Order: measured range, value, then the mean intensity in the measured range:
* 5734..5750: -0.8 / 9.94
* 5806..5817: -0.3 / 10.5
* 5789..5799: -0.2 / 10.2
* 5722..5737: -1.2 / 10.1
